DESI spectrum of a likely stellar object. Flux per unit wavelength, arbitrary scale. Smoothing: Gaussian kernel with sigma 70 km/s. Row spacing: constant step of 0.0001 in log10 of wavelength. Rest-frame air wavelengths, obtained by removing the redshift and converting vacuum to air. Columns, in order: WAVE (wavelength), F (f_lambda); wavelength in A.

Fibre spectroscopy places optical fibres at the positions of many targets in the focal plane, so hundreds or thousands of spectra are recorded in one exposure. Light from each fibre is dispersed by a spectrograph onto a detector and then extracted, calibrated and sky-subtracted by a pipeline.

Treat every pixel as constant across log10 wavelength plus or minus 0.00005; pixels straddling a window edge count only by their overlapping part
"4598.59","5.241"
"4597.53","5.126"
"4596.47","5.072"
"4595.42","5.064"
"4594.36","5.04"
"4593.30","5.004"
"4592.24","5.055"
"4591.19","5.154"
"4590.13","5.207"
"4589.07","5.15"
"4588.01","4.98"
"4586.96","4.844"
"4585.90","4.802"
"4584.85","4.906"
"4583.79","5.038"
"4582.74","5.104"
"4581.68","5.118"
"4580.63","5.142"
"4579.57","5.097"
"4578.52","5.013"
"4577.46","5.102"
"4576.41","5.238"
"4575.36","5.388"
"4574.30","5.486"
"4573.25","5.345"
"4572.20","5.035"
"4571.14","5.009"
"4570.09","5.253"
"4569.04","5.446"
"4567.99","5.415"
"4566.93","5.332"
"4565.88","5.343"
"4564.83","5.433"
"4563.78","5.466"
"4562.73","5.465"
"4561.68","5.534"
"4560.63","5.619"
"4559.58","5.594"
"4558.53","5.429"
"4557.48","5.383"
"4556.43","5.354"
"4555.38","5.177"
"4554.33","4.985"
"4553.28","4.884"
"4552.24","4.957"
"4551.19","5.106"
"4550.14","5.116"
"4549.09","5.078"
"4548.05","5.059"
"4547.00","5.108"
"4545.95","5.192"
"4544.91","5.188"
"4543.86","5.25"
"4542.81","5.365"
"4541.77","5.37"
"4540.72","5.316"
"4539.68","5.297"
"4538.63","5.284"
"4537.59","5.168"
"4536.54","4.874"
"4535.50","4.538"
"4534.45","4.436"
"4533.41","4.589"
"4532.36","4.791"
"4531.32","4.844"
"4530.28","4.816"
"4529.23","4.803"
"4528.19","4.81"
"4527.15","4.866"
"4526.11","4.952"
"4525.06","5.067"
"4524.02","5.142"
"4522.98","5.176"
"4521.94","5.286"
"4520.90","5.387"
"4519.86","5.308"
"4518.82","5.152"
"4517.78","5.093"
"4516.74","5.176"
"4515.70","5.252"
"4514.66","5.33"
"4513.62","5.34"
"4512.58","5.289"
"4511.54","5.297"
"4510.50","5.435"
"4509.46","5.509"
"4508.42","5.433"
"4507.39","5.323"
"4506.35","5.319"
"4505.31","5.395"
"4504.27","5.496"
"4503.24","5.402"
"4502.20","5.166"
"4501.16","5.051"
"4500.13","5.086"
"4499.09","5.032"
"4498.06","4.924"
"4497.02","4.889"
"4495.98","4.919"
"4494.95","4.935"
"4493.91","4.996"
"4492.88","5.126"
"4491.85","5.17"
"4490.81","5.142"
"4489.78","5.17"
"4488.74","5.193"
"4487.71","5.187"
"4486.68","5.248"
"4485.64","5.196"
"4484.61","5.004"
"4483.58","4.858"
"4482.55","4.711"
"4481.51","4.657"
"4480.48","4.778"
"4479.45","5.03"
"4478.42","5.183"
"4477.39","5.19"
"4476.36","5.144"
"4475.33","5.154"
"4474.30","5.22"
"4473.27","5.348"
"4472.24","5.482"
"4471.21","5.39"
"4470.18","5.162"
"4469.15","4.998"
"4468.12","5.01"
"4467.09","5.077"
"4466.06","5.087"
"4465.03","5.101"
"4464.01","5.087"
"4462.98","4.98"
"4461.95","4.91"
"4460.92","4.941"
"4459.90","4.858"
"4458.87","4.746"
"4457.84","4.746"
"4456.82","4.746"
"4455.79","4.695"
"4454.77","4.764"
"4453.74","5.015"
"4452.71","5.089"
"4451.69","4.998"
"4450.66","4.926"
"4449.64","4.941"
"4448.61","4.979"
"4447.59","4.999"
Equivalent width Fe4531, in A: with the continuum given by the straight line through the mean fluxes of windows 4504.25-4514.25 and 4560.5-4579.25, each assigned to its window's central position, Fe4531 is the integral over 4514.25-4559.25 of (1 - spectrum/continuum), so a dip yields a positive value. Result 2.2 A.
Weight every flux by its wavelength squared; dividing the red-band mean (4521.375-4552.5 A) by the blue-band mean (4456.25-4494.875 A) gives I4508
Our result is 1.0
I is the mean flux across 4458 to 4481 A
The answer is 5.08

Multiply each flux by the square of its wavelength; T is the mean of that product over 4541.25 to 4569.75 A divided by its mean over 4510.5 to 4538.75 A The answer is 1.1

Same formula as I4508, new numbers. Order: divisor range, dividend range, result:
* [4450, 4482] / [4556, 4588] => 1.10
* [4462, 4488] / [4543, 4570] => 1.08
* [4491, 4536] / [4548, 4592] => 1.05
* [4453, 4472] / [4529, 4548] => 1.04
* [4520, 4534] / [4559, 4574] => 1.10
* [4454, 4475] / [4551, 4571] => 1.11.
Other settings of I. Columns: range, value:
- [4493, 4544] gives 5.12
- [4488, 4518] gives 5.2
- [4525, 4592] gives 5.13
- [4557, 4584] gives 5.3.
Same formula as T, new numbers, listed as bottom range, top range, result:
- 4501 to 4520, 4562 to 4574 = 1.03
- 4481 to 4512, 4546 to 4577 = 1.06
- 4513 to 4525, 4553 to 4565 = 1.04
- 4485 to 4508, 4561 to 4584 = 1.06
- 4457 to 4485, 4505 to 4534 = 1.05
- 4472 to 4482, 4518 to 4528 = 1.03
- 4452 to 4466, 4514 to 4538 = 1.05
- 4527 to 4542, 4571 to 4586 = 1.07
